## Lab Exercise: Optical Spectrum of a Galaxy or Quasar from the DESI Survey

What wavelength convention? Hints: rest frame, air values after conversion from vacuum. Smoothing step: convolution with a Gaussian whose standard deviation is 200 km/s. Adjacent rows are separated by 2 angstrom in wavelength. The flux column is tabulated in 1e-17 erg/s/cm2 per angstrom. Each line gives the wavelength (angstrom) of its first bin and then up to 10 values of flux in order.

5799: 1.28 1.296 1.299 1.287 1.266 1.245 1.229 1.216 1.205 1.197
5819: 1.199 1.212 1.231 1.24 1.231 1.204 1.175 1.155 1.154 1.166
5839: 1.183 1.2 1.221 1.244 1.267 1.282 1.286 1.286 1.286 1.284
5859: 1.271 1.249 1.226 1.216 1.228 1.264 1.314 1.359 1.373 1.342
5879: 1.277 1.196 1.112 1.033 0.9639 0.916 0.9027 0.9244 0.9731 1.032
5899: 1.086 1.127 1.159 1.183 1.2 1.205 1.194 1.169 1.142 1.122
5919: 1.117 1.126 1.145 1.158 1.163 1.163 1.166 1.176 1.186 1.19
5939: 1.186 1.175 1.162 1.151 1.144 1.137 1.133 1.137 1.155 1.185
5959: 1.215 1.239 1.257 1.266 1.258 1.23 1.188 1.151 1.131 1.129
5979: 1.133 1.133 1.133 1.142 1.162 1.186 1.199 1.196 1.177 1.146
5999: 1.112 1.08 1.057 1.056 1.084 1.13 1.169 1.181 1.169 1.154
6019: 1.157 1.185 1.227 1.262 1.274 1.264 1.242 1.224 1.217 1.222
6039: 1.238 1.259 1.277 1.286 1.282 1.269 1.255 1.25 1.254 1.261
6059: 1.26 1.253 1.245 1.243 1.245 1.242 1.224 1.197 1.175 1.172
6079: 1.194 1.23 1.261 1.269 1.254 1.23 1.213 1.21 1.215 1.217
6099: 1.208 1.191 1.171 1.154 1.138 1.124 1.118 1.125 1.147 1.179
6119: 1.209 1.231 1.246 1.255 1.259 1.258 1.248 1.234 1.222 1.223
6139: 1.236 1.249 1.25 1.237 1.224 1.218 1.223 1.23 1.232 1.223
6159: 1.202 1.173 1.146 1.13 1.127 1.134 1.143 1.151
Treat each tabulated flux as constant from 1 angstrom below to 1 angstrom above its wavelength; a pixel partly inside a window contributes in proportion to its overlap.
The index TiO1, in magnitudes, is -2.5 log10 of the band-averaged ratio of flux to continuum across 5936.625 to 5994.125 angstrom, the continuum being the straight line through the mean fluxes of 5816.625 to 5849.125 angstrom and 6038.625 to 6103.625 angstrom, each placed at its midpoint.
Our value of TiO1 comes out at 0.04 mag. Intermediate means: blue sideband 1.21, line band 1.18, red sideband 1.24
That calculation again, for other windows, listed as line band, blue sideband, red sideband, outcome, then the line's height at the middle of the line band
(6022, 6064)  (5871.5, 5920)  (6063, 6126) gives -0.06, 1.18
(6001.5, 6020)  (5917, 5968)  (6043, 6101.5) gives 0.07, 1.21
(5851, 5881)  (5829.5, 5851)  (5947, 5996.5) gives -0.07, 1.2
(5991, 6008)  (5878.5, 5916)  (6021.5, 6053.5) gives 0.08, 1.21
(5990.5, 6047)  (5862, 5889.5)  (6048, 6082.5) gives 0.03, 1.23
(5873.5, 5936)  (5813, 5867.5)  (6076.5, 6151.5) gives 0.08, 1.22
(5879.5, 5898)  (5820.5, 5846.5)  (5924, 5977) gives 0.18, 1.19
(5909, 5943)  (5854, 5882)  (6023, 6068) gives 0.10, 1.27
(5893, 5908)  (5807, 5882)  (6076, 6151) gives 0.13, 1.24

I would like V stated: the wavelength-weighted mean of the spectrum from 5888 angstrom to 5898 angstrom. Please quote 0.95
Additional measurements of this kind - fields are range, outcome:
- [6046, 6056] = 1.26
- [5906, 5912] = 1.2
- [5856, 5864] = 1.26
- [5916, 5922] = 1.12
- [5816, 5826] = 1.22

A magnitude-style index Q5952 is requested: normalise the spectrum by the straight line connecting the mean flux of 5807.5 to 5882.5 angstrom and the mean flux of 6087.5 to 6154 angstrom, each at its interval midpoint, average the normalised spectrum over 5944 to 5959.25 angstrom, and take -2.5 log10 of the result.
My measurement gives 0.07 mag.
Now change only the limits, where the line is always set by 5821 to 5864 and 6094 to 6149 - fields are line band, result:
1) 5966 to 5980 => 0.04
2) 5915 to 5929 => 0.08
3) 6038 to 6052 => -0.05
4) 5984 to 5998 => 0.04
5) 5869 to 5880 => -0.08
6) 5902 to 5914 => 0.04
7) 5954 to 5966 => 0.00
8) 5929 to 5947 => 0.05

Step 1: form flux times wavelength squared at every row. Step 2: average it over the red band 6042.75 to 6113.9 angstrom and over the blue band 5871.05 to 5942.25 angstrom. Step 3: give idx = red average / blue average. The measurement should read 1.13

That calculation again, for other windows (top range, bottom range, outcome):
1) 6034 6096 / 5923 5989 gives 1.10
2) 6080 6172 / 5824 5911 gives 1.11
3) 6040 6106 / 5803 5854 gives 1.09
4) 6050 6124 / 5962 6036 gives 1.06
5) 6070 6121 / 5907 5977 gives 1.07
